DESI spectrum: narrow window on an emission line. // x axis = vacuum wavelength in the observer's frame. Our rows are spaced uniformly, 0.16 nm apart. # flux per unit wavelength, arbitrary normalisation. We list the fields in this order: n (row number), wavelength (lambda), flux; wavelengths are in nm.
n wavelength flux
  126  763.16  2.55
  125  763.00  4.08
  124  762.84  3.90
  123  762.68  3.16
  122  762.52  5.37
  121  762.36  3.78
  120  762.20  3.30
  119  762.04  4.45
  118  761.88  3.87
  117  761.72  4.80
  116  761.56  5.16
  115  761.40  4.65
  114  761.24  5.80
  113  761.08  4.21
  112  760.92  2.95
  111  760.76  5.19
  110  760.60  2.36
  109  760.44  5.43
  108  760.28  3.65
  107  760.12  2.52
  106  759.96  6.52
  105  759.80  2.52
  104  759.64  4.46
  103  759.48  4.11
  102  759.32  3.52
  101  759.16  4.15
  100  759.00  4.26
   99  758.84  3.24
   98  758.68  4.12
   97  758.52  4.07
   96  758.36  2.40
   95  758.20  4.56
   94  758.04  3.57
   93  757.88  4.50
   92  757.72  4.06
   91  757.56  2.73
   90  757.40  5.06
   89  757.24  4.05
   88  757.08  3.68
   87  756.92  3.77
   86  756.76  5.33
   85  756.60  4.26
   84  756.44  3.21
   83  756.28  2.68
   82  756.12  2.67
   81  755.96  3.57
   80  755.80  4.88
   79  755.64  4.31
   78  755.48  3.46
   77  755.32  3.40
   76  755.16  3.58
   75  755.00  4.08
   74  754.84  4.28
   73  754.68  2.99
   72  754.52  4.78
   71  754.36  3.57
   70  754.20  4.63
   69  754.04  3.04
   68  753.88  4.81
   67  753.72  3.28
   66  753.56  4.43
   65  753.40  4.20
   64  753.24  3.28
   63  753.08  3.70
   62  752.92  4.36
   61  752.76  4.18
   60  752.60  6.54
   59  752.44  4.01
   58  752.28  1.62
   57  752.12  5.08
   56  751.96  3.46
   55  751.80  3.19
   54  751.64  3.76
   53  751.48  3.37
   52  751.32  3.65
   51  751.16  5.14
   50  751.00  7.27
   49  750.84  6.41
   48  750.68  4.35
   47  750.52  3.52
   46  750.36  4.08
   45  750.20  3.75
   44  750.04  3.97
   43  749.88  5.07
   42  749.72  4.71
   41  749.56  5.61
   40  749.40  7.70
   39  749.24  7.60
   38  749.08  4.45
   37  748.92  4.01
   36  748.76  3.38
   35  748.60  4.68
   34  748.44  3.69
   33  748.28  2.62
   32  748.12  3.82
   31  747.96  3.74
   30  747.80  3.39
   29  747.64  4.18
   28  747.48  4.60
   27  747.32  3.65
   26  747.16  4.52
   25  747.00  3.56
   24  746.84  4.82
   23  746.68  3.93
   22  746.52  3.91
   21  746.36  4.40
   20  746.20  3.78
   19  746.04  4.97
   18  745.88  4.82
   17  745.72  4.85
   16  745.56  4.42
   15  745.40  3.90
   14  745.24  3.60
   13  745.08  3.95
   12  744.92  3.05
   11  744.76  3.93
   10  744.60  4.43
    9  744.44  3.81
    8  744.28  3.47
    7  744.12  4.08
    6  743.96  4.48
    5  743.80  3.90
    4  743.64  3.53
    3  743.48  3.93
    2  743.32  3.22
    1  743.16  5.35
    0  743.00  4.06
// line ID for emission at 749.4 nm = [S II]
